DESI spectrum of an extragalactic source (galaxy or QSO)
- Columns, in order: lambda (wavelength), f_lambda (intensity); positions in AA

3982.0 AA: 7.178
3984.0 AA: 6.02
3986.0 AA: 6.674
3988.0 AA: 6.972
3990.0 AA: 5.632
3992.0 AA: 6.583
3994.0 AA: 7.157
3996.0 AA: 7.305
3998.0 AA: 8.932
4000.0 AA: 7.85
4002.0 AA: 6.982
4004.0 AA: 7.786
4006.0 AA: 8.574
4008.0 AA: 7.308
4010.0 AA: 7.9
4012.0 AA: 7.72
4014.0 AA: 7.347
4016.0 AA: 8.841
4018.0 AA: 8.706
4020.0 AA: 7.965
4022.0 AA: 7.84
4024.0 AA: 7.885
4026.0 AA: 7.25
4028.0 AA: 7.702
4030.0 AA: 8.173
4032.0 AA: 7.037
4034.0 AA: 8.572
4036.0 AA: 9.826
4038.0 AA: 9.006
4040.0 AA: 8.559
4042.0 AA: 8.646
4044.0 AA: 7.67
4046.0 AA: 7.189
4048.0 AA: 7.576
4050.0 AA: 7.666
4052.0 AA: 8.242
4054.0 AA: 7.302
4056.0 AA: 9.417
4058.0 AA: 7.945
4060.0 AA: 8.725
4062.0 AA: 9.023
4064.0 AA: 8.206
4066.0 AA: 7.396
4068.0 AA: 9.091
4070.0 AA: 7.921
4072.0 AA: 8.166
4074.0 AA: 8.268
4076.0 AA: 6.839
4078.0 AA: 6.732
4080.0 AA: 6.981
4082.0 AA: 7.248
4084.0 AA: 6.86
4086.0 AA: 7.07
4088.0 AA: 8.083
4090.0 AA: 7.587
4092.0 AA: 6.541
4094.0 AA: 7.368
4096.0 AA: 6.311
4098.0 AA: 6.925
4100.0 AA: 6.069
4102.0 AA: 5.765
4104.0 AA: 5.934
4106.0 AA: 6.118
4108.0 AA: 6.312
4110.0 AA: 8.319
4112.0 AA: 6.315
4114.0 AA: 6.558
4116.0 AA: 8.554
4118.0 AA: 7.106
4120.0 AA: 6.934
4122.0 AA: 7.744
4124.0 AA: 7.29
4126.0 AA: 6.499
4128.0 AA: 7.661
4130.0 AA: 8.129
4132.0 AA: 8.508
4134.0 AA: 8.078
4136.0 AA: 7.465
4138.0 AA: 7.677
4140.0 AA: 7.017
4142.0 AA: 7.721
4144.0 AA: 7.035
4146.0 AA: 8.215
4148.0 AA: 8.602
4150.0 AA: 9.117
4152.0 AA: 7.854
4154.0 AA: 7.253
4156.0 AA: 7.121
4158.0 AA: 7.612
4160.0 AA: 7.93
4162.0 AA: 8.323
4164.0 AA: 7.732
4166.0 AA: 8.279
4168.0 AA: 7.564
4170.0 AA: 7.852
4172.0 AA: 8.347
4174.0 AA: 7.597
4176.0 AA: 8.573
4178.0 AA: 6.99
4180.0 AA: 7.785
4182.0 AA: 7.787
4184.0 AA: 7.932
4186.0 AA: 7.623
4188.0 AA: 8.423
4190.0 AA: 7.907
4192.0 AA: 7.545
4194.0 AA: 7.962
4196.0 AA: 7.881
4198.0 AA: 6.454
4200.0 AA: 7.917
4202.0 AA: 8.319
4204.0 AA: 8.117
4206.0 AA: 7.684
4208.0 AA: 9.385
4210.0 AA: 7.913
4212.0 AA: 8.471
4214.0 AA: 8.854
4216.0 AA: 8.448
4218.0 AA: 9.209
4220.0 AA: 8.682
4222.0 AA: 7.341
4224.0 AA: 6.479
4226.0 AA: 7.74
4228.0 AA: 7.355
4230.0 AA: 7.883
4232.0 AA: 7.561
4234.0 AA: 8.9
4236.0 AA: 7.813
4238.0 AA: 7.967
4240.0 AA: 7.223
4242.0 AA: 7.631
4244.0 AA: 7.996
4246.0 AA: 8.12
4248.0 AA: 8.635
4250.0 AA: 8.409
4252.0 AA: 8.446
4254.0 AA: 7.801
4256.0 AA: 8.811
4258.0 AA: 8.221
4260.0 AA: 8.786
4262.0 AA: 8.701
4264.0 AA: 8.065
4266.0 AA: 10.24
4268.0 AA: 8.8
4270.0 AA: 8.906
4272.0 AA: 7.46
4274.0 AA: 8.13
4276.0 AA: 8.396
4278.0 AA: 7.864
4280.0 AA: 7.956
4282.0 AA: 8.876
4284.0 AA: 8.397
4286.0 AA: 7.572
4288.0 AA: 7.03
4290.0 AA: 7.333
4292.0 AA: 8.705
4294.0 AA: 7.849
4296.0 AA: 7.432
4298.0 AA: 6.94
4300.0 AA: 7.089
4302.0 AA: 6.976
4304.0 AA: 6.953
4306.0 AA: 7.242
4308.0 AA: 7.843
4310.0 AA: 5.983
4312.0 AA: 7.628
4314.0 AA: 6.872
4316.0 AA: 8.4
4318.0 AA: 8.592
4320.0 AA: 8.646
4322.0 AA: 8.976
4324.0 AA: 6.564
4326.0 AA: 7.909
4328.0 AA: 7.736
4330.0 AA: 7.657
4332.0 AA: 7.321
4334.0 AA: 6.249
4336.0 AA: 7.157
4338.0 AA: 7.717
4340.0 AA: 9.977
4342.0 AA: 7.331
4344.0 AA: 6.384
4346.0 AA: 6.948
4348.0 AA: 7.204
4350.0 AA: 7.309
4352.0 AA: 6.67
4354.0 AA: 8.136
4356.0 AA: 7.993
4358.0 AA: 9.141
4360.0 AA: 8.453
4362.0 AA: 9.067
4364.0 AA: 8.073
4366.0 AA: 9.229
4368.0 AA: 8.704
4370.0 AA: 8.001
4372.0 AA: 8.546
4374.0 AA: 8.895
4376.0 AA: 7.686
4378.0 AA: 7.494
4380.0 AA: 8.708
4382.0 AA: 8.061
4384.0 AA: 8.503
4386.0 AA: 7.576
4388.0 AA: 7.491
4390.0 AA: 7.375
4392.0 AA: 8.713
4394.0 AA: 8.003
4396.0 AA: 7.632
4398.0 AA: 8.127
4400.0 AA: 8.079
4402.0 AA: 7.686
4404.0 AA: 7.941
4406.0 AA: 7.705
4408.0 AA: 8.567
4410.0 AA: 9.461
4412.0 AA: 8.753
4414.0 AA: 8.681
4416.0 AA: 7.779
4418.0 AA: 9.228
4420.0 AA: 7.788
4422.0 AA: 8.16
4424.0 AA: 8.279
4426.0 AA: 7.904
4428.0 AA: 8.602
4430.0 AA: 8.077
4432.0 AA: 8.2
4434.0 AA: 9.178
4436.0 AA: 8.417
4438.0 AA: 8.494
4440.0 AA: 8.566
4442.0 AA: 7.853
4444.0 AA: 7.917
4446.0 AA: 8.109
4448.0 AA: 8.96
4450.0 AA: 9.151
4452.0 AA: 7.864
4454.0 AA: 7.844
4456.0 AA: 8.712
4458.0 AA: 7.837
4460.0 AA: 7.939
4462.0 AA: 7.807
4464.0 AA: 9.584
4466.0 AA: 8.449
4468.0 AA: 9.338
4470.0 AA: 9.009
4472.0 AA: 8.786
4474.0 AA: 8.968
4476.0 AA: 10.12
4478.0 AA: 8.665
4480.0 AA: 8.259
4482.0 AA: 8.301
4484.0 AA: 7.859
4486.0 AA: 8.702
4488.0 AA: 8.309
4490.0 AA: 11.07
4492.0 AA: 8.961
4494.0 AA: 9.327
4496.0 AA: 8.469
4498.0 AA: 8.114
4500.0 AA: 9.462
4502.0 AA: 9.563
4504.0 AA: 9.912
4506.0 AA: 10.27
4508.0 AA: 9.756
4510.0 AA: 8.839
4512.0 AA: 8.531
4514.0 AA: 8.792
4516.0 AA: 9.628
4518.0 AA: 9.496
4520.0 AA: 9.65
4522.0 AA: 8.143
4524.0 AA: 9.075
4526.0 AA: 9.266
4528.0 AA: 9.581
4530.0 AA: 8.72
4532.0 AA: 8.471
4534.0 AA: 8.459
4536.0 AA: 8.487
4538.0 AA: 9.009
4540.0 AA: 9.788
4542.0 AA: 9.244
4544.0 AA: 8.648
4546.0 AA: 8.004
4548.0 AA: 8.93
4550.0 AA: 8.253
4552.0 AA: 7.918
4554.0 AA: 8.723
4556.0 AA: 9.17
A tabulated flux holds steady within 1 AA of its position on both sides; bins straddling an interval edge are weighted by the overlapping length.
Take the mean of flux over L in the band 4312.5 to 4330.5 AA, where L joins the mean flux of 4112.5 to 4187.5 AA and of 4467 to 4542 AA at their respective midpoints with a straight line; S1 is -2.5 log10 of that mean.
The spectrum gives 0.06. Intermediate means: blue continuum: 7.73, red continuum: 9.06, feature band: 7.93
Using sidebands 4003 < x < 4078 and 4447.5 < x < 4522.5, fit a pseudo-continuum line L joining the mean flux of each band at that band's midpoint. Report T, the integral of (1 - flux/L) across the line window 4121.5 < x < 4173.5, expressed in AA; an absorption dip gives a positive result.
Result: 3.0 AA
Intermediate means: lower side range 8.07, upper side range 8.91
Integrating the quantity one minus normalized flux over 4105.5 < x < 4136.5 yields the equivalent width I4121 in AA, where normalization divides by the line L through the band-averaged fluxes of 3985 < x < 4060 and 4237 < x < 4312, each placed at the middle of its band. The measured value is 2.1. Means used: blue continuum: 7.84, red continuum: 7.96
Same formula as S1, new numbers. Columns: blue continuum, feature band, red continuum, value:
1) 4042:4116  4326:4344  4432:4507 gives 0.10 mag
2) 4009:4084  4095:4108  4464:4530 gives 0.30 mag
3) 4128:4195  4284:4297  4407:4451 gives 0.06 mag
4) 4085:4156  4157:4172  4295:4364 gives -0.08 mag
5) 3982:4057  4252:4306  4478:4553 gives 0.05 mag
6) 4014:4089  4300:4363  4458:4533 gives 0.13 mag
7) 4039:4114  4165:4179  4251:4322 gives -0.03 mag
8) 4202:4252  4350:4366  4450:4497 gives 0.03 mag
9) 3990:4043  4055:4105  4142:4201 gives 0.06 mag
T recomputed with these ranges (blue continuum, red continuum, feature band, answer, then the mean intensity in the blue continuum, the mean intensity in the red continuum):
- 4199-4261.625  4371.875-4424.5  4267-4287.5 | -0.1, 8.14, 8.18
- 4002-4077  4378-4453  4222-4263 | 0.8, 8.07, 8.25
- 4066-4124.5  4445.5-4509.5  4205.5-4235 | -1.7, 7.14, 8.86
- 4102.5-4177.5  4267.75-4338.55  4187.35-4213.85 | -1.4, 7.58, 7.69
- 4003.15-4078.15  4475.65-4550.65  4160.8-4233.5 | 3.7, 8.07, 9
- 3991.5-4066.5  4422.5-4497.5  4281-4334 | 4.9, 8.01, 8.59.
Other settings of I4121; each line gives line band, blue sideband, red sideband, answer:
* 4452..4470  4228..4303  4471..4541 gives 0.9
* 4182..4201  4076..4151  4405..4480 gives -0.5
